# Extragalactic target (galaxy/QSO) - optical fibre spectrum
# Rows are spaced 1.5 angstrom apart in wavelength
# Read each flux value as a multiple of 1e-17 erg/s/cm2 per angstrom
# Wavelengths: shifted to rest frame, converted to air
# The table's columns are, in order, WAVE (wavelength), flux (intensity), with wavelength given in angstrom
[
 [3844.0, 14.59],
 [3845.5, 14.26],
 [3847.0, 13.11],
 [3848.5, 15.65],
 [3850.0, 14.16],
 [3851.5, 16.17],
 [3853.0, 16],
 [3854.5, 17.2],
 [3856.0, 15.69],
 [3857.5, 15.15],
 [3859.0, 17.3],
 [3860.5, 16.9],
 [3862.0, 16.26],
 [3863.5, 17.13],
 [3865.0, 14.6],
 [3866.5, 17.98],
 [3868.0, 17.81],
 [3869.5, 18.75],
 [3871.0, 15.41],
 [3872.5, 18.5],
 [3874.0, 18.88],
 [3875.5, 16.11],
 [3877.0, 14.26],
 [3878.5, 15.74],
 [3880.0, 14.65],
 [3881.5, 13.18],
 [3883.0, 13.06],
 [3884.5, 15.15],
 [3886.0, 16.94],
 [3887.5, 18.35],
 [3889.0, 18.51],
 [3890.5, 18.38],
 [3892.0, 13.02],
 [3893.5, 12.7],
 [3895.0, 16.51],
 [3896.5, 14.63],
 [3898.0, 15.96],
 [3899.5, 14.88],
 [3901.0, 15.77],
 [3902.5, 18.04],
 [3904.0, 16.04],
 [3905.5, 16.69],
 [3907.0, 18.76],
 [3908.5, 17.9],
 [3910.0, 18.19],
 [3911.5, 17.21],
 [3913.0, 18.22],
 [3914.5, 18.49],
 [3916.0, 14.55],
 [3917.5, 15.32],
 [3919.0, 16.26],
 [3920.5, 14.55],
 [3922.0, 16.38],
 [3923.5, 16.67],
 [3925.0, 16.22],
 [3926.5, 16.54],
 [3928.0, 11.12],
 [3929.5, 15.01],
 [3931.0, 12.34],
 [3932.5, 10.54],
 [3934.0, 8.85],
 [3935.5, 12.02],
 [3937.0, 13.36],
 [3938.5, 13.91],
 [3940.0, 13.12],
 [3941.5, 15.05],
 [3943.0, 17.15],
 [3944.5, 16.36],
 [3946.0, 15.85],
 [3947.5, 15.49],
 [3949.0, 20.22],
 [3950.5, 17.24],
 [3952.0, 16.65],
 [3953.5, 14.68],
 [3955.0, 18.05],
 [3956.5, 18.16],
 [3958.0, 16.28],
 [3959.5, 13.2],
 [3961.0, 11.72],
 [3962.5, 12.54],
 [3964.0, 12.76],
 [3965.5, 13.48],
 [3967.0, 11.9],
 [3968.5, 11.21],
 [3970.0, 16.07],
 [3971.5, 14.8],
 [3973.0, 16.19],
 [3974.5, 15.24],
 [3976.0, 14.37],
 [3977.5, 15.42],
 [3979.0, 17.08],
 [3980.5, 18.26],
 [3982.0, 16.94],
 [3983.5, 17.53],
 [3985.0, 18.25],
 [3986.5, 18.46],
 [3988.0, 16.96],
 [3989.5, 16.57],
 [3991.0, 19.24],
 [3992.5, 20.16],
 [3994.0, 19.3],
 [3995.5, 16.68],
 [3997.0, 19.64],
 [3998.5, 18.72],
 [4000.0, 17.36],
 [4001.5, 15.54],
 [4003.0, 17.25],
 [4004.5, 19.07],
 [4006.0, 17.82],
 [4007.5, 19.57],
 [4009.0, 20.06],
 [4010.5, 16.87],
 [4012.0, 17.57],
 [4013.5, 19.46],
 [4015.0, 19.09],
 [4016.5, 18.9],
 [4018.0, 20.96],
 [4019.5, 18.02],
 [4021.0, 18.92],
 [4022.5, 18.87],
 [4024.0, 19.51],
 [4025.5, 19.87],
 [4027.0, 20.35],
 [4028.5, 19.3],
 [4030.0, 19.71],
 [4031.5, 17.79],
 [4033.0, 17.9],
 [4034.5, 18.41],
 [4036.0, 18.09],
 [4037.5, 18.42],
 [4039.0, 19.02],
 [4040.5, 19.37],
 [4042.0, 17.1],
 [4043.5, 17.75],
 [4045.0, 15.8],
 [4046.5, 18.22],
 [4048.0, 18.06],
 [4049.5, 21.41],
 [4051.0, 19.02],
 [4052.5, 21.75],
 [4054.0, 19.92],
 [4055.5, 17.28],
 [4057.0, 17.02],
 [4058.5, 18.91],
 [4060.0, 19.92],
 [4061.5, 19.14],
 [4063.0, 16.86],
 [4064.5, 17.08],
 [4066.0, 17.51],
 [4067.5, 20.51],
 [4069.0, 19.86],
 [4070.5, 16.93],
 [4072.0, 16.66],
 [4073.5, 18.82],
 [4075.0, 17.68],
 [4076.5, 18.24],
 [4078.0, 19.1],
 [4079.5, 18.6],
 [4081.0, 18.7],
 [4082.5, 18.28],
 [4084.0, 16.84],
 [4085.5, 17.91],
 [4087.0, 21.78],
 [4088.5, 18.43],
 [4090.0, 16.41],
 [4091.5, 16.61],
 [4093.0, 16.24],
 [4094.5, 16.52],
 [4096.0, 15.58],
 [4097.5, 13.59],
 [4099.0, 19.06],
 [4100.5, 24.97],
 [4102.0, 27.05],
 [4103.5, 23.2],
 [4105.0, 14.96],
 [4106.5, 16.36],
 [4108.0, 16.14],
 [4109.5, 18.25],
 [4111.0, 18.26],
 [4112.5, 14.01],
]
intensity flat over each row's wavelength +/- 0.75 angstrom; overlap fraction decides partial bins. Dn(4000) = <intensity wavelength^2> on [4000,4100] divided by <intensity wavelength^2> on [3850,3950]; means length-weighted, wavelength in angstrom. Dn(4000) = 1.25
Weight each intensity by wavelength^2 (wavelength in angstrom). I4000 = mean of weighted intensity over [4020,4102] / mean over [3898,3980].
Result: 1.29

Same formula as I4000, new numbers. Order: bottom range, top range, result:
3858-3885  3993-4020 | 1.22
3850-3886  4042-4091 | 1.26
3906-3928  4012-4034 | 1.21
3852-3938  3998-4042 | 1.26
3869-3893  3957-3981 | 0.94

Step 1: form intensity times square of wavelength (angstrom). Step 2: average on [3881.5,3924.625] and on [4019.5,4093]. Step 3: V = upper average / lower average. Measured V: 1.23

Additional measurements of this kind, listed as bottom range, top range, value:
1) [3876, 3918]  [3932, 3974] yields 0.93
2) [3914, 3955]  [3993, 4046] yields 1.29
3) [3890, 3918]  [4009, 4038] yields 1.22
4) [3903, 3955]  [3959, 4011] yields 1.09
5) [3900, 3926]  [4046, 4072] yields 1.20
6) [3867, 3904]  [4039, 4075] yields 1.25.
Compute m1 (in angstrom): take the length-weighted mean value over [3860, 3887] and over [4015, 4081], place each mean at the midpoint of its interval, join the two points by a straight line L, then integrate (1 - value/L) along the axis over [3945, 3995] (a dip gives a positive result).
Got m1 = 4.3 angstrom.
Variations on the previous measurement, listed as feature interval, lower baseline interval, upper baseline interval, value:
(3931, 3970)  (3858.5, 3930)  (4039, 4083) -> 6.0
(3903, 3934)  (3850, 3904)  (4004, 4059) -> 2.1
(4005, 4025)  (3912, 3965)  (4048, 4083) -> -2.0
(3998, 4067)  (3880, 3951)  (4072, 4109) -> -4.7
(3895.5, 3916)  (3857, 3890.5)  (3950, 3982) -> -1.2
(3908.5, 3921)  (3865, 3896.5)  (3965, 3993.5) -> -0.4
